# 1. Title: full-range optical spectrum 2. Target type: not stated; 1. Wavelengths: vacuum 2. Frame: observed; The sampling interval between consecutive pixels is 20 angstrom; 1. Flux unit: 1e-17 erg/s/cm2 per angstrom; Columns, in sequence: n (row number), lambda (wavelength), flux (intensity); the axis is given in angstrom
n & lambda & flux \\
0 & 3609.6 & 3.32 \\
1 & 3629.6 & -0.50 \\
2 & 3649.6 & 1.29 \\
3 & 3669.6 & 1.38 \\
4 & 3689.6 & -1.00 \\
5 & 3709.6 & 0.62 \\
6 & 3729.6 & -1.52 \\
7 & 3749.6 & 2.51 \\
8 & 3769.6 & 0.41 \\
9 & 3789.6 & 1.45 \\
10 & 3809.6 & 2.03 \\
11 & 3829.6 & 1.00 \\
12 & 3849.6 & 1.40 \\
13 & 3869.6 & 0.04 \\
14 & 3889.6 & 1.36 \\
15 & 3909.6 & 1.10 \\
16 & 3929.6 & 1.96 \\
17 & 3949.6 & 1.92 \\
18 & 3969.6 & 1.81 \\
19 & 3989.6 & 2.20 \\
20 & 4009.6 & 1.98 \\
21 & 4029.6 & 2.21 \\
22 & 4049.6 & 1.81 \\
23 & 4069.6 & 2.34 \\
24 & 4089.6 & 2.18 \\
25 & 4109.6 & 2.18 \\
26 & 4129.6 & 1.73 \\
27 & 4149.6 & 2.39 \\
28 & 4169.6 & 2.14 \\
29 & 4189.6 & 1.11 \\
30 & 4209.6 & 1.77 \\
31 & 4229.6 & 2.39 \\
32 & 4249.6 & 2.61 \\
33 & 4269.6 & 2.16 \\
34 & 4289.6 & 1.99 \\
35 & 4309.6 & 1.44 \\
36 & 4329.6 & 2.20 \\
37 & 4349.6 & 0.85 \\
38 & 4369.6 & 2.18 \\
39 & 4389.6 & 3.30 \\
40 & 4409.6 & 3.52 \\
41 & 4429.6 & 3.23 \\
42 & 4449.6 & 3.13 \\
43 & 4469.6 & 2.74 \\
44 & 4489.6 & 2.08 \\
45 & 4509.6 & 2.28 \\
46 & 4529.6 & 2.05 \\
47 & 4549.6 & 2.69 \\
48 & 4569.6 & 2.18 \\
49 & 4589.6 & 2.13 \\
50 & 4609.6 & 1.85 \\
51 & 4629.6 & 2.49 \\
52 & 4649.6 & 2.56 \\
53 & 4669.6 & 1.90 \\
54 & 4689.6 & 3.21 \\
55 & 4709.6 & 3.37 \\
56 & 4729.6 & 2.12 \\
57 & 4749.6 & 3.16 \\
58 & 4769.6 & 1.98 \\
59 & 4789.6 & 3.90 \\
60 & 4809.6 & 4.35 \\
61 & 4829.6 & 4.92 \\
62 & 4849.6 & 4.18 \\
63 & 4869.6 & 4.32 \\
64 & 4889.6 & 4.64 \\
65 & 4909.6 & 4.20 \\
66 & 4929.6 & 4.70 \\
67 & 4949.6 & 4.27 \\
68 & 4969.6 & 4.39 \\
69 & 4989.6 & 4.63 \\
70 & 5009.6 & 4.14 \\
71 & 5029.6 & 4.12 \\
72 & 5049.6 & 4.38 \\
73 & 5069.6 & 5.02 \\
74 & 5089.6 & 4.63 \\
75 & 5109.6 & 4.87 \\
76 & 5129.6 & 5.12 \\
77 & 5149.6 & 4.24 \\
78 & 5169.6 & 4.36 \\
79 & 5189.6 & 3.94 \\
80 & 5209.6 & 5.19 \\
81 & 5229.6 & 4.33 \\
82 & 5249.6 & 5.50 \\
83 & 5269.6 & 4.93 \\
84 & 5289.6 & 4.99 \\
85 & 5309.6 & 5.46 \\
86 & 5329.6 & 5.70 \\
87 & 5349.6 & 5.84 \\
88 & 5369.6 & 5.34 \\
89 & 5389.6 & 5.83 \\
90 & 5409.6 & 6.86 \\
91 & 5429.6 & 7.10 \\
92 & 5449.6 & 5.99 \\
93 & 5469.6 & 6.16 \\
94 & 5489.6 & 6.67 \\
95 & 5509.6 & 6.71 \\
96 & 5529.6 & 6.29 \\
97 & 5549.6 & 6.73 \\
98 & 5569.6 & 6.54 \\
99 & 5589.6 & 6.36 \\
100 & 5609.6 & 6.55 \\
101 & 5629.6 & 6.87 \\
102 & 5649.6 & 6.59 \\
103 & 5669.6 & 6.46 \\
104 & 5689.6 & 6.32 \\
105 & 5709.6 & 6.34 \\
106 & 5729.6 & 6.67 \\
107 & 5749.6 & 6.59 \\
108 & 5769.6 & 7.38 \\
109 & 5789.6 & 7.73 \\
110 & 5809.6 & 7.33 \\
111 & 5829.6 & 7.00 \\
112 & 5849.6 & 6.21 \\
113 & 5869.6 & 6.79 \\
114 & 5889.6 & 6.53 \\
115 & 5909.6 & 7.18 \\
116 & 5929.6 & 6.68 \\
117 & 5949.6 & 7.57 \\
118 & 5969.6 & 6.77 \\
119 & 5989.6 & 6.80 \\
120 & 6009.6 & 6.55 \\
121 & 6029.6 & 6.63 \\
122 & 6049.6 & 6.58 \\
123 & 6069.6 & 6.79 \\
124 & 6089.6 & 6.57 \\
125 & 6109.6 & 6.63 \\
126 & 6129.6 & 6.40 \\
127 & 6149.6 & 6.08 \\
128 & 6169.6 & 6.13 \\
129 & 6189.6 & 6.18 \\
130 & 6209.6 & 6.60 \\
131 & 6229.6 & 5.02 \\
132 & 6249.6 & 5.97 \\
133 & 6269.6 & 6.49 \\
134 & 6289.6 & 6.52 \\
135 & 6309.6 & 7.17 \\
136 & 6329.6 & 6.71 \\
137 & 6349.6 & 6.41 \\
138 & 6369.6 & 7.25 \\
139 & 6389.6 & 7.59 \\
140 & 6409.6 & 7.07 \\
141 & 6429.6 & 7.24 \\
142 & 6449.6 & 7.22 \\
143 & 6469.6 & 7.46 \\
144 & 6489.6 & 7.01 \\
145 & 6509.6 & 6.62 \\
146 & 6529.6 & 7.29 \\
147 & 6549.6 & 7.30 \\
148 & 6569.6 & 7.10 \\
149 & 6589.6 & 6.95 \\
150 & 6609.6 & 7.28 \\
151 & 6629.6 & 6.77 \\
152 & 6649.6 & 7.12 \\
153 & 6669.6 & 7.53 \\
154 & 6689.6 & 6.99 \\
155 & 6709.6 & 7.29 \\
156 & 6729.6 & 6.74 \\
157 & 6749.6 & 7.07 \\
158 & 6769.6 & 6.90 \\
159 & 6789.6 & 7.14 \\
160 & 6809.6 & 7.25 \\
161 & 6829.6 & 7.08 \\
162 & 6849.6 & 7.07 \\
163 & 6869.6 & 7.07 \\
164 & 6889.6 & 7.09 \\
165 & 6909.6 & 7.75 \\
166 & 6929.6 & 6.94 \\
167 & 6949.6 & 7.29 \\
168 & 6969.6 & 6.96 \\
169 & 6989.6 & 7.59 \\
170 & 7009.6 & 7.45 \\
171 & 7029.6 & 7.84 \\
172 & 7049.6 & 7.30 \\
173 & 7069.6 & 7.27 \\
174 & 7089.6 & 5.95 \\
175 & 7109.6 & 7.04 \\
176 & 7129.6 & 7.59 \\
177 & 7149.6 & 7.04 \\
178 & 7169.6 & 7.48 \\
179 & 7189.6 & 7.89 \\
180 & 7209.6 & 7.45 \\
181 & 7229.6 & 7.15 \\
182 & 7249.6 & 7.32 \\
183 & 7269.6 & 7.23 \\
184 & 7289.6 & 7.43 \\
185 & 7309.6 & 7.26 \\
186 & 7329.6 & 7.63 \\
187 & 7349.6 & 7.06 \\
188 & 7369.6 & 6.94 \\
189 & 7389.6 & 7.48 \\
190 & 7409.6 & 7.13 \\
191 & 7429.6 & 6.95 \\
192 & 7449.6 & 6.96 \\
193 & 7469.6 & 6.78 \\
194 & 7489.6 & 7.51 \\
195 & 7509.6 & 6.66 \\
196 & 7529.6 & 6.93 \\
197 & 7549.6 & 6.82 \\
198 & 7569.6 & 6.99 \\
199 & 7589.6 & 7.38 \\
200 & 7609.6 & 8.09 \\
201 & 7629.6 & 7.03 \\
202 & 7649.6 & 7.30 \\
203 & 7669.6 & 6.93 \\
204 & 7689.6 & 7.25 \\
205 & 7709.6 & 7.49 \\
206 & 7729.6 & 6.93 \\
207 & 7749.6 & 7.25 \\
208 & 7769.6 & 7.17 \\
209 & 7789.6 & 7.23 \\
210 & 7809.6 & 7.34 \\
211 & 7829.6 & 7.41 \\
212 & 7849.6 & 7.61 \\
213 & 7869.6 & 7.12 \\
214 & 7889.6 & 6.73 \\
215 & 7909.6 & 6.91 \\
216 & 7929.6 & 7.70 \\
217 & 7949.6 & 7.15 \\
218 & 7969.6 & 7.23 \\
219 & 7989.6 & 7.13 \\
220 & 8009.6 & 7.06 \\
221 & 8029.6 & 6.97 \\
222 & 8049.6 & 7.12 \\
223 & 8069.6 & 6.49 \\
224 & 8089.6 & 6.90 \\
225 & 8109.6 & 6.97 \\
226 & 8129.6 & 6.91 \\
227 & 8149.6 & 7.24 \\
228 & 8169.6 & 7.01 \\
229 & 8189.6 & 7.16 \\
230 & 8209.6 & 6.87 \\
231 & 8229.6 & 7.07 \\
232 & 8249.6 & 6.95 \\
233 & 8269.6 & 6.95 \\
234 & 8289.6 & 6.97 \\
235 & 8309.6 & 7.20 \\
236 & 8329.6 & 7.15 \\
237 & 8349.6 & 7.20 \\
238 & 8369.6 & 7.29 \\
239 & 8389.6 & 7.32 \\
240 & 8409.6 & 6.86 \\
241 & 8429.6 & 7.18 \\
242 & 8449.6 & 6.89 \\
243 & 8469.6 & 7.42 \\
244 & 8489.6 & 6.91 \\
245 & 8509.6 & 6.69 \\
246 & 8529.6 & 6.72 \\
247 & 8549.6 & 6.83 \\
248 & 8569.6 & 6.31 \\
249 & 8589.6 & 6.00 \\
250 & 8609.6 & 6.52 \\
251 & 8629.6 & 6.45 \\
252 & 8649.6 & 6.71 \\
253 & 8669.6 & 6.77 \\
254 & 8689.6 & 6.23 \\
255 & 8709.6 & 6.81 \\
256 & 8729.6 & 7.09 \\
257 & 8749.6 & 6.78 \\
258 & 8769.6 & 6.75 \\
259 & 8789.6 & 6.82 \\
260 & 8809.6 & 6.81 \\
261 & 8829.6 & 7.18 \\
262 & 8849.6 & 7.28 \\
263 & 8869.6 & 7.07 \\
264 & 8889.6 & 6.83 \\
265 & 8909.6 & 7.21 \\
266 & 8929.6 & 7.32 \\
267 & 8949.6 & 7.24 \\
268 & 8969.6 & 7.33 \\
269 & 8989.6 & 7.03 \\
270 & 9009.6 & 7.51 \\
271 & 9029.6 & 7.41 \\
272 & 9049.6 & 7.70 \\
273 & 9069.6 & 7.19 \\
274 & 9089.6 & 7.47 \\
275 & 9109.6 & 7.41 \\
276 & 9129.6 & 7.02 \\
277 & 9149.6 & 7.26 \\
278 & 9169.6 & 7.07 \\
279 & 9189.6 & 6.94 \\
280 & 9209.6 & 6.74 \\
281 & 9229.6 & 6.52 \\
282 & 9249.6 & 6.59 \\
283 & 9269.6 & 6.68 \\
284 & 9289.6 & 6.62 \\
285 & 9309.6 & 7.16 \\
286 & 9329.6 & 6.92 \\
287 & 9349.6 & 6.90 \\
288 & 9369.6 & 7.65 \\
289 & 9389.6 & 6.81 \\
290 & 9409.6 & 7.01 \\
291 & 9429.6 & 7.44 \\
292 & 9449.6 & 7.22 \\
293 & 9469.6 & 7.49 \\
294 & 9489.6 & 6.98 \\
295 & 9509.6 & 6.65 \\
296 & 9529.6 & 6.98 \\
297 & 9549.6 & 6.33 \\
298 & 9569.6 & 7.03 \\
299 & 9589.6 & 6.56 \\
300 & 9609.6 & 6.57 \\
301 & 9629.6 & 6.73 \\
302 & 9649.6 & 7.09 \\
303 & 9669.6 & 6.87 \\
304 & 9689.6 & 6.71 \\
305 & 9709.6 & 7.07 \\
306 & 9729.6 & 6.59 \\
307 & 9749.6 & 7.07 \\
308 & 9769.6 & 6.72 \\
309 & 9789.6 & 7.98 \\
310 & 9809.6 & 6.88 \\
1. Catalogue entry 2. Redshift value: 0.20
